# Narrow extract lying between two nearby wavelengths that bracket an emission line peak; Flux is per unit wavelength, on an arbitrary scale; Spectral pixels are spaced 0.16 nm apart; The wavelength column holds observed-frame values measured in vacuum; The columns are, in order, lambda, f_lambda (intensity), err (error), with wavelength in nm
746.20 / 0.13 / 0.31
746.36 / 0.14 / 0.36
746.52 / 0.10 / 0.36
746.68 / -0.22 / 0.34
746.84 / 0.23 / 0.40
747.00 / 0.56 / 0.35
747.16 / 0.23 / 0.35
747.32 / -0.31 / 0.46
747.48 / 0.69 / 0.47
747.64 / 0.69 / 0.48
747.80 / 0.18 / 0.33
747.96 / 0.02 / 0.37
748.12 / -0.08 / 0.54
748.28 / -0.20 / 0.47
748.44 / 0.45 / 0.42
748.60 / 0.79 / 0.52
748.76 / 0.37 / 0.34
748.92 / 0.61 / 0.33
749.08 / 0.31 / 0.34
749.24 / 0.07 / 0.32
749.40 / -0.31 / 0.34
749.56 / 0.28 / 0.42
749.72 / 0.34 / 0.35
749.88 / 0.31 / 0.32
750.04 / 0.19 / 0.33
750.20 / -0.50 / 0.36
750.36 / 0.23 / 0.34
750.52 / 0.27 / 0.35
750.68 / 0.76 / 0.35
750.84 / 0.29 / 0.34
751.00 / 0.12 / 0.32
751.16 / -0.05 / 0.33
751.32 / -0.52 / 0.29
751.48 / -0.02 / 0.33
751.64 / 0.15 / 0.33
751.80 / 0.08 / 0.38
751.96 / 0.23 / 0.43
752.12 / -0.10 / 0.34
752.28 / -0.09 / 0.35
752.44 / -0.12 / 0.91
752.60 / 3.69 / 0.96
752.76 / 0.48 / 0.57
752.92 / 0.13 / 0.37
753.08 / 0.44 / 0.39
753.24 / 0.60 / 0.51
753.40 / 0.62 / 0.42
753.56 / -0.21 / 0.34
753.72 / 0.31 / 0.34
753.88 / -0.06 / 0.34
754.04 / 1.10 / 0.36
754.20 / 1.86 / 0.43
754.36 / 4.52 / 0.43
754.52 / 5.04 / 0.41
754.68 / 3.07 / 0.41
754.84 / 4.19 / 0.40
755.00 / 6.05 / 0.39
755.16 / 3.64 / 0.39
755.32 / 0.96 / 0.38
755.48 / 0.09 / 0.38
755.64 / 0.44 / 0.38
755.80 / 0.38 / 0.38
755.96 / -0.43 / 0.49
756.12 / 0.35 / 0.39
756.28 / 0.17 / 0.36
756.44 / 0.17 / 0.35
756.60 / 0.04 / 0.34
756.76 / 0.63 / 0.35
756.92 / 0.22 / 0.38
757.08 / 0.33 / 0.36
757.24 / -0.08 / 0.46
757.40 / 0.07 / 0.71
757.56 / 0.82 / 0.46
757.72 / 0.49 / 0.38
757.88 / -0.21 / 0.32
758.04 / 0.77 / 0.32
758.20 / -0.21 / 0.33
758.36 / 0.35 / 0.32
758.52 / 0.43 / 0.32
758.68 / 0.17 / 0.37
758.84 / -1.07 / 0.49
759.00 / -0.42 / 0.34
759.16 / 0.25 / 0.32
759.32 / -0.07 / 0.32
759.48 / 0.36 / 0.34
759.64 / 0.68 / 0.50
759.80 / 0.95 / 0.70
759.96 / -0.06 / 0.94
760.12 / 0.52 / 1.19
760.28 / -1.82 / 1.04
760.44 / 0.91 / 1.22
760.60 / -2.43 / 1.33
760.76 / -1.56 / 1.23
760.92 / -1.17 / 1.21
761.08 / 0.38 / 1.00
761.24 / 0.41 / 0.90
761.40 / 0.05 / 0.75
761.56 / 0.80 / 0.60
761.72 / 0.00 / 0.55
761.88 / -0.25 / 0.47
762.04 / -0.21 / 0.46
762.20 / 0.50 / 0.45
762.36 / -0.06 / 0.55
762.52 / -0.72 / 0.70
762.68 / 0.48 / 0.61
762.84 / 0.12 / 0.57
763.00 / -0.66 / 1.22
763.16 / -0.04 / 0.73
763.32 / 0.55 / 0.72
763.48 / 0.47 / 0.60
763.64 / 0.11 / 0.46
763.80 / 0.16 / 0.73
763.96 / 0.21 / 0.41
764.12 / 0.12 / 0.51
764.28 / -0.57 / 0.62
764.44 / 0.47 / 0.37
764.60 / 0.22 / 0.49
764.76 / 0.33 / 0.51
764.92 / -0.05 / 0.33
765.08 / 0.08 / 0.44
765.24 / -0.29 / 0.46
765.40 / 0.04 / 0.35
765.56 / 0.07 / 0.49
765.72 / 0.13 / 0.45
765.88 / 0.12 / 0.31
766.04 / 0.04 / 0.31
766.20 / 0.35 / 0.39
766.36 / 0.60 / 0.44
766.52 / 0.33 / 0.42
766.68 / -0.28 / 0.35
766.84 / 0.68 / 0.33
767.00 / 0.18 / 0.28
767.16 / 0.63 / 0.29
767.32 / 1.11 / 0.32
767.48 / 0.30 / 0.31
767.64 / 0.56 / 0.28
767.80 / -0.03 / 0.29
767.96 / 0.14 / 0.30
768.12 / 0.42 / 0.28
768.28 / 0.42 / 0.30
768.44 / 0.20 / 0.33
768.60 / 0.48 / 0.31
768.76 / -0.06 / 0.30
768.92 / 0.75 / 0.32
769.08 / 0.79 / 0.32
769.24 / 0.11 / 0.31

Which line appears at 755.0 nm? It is [O II]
